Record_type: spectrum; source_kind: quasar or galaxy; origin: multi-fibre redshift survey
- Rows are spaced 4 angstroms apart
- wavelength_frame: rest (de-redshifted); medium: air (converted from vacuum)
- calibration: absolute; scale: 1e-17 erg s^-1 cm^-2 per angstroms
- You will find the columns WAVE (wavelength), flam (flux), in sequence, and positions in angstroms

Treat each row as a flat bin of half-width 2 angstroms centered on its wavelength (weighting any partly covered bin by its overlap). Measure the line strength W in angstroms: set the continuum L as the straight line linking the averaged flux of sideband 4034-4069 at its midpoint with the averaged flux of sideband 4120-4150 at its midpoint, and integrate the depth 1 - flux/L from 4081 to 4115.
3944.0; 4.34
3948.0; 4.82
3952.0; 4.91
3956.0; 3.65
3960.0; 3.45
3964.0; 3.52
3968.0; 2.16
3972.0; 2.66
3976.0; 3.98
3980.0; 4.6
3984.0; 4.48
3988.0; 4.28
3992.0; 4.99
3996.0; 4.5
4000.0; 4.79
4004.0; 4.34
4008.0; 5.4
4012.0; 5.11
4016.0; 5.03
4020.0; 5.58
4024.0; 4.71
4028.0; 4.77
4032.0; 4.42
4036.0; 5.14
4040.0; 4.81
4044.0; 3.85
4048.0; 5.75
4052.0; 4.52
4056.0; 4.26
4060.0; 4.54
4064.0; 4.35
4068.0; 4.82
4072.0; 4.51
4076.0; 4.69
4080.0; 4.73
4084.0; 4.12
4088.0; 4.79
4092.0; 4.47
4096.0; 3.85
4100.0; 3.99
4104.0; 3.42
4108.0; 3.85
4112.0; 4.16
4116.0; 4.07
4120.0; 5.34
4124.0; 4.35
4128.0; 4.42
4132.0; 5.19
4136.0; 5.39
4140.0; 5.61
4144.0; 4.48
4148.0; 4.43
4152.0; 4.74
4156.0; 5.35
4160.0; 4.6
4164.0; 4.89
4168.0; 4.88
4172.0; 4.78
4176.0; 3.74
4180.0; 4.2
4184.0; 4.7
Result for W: 4.8 angstroms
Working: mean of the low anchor 4.67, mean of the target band 4.1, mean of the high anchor 4.87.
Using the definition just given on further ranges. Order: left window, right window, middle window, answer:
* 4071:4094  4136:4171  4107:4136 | 1.1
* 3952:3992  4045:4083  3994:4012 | -3.2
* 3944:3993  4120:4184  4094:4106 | 2.0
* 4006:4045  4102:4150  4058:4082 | 0.7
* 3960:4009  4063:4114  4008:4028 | -4.6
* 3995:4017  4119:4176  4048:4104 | 4.7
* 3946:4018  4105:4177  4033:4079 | -2.1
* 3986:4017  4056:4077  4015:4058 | -1.2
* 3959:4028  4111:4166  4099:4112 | 2.5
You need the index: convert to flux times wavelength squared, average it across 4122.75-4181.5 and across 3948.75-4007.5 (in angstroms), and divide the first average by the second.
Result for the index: 1.27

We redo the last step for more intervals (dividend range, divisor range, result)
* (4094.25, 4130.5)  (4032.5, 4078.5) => 0.92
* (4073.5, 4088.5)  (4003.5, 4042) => 0.95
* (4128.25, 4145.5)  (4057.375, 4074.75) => 1.16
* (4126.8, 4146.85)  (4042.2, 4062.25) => 1.14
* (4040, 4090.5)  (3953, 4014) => 1.15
